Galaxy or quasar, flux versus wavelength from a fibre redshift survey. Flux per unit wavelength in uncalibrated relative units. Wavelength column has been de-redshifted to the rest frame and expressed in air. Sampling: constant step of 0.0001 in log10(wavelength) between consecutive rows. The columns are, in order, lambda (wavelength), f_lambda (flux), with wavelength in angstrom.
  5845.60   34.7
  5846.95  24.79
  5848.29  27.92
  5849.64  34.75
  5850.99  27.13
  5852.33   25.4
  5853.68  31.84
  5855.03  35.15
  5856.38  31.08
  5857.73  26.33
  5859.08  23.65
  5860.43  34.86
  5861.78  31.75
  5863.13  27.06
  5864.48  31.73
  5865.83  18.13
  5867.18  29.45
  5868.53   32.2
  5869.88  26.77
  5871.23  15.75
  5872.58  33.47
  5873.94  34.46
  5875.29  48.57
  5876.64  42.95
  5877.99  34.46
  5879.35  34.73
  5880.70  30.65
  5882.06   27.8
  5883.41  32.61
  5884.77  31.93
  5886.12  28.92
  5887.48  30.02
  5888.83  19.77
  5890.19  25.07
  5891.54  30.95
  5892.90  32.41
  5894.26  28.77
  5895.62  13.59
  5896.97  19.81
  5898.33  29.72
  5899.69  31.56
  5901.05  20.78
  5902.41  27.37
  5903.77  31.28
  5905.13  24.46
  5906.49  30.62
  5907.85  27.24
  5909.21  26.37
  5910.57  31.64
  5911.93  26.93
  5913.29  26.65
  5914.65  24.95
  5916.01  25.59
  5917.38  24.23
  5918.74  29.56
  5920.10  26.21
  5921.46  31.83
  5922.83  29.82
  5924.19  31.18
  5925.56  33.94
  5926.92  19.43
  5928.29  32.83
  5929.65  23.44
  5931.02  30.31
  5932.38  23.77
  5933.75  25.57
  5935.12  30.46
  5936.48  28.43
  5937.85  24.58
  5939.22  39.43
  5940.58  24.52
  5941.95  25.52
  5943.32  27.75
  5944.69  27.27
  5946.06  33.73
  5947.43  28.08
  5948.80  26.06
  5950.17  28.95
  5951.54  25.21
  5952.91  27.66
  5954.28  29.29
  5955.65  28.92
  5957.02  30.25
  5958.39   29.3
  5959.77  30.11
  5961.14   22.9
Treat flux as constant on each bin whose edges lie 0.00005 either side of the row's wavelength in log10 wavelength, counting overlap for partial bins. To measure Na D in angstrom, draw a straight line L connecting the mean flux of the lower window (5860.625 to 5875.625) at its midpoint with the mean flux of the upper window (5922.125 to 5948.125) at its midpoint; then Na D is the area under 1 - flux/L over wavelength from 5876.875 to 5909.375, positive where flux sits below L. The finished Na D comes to 1.2 angstrom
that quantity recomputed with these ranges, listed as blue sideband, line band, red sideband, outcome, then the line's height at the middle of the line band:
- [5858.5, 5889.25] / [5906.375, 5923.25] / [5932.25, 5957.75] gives 0.91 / 29.3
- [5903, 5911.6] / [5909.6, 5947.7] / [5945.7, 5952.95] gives 0.25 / 28.3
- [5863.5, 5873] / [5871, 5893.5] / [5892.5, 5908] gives -4.45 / 26.5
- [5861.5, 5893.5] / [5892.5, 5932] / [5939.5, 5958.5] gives 2.83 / 29.4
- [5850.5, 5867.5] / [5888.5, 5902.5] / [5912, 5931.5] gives 1.34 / 28.2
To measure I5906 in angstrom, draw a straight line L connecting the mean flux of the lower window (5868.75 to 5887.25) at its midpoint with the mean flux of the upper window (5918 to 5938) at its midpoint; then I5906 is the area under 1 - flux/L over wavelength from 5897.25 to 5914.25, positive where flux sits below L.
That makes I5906 1.37 angstrom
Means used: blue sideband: 32.5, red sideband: 28.2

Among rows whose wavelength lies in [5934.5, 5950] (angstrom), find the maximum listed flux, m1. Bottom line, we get 39.43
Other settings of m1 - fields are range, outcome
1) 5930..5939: 30.46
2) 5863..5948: 48.57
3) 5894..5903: 31.56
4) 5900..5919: 31.64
